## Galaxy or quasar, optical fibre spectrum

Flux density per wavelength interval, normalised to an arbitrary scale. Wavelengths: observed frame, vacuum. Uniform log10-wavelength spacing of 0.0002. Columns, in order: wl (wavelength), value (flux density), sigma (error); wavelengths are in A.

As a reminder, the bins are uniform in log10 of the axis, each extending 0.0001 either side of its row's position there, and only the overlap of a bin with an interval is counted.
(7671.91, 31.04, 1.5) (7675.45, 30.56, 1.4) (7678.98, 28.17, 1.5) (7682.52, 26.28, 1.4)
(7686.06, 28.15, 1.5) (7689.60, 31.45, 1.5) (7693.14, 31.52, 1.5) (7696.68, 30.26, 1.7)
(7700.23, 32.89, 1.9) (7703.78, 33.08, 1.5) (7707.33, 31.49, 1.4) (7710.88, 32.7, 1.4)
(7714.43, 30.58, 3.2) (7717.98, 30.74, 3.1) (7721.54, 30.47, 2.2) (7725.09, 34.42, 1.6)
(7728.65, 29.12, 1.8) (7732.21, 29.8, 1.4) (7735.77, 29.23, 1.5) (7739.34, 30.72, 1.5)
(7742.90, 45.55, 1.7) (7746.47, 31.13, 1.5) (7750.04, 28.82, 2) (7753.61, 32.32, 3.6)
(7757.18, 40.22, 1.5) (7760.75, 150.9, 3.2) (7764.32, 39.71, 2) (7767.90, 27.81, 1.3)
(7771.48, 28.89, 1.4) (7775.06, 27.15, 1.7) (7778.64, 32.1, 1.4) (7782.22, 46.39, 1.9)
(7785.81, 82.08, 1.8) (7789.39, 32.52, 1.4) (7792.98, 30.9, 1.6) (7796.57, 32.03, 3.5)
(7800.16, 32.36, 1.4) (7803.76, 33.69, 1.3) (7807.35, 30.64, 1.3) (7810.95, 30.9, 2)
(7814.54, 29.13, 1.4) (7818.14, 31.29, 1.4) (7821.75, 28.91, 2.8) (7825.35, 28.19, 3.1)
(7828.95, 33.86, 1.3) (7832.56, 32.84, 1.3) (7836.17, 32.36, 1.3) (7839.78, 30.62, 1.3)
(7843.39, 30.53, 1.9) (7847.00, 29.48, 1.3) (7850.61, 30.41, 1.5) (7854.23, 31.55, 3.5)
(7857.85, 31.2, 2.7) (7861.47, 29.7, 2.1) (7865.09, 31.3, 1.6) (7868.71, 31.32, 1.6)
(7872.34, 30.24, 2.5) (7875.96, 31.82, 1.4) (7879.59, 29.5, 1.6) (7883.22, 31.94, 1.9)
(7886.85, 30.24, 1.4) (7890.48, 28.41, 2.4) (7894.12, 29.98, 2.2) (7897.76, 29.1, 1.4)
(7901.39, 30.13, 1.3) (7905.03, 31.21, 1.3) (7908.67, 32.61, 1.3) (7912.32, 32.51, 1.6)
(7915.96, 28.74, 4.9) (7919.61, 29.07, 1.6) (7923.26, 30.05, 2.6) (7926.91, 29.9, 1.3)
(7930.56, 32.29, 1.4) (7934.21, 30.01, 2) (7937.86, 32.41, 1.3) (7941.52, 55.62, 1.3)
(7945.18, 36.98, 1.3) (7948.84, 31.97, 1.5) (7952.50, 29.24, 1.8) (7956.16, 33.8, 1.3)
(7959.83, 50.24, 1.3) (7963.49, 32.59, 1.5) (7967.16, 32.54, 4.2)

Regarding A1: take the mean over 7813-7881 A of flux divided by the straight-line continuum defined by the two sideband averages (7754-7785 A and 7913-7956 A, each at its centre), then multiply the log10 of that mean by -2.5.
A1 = 0.33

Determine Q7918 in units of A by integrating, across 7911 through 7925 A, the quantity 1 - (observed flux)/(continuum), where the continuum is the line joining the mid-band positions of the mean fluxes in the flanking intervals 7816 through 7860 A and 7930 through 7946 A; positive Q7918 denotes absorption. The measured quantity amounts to 2.5 A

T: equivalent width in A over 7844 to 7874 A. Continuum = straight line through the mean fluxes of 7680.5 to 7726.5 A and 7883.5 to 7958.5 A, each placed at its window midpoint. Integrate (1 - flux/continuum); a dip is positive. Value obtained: 1.2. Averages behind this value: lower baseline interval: 31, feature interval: 30.6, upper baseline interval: 32.3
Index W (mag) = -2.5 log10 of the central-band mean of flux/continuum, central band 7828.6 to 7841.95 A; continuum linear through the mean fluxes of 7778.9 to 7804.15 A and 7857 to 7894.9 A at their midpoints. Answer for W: 0.11 mag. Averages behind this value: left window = 41.3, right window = 30.5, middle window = 32.2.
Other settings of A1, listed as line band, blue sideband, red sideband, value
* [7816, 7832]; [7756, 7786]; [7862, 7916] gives 0.34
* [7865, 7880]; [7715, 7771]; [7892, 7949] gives 0.13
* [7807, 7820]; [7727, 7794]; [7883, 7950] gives 0.26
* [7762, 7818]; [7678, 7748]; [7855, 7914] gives -0.18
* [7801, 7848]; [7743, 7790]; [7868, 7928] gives 0.26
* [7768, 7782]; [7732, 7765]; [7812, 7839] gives 0.31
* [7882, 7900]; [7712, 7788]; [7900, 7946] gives 0.16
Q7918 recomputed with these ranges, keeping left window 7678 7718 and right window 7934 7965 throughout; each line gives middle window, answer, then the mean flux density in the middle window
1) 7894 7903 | 1.6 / 29.7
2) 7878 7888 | 1.4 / 30.6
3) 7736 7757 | -1.3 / 33.9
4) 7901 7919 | 2.7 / 31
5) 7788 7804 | 0.5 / 32.1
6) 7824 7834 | 0.7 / 31.7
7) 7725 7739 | 0.6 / 30.2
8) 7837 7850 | 1.6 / 30.4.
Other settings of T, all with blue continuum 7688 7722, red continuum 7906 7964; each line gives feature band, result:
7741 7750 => -1.2 A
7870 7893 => 2.2 A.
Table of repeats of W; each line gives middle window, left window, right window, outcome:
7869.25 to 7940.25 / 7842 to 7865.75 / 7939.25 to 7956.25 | 0.123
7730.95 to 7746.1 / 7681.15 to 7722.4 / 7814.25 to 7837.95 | -0.094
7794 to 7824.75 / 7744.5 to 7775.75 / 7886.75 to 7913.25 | 0.289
